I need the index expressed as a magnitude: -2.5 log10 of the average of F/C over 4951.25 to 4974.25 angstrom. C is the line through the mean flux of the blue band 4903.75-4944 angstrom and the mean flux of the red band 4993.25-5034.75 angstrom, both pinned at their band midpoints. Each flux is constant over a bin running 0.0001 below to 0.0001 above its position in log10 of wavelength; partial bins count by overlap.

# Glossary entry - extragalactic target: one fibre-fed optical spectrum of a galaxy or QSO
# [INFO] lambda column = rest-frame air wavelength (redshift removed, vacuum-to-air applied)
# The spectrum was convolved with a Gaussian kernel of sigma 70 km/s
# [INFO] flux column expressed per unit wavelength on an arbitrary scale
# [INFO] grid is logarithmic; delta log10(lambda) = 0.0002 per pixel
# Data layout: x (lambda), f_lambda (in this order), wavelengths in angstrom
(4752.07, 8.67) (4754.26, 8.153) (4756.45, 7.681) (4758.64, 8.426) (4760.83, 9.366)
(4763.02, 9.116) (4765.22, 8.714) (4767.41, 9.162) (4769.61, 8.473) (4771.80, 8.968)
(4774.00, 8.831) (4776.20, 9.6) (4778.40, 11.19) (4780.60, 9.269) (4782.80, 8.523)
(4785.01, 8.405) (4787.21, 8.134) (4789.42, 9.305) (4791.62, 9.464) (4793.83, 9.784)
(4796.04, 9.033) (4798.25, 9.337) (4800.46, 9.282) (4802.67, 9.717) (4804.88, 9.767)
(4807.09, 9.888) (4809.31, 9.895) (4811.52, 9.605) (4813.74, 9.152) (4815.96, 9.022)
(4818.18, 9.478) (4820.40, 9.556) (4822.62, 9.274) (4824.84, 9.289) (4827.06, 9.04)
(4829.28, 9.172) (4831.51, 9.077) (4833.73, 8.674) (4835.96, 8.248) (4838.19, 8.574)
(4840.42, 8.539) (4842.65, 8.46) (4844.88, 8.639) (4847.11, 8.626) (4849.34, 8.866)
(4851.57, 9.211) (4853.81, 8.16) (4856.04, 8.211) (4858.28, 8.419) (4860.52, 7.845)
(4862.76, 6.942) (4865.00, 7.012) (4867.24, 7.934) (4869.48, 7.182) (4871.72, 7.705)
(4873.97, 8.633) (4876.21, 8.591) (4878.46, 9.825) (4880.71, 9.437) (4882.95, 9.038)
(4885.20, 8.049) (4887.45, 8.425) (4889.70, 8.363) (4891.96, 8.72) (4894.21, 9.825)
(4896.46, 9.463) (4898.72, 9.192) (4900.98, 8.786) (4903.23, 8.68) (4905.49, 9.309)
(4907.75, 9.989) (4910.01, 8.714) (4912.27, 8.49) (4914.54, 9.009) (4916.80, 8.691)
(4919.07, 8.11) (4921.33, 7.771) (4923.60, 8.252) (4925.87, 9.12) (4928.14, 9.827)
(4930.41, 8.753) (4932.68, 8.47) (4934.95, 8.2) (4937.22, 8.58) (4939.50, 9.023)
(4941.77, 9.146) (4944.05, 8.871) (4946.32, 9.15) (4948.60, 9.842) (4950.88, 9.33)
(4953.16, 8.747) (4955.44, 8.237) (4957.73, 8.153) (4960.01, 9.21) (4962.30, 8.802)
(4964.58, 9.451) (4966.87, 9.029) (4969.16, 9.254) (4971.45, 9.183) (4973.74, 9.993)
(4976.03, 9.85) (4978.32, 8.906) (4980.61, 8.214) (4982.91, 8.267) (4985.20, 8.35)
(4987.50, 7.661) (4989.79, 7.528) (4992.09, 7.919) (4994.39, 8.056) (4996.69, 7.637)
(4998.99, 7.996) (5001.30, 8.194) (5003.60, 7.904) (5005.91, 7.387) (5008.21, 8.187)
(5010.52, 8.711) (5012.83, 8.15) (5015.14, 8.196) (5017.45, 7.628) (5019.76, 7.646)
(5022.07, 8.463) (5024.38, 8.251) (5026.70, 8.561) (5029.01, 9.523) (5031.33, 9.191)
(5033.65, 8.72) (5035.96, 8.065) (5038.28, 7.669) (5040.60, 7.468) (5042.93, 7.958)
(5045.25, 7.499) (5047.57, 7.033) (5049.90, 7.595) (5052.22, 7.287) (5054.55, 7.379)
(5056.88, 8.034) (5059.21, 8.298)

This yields -0.054 mag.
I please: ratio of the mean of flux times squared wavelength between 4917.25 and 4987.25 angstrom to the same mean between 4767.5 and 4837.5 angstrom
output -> 1.0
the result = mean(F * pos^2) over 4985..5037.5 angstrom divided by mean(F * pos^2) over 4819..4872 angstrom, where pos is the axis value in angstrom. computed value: 1.0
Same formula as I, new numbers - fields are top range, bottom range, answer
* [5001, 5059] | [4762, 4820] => 0.95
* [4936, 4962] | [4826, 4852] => 1.07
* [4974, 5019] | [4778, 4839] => 0.96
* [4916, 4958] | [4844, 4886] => 1.08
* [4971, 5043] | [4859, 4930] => 1.01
